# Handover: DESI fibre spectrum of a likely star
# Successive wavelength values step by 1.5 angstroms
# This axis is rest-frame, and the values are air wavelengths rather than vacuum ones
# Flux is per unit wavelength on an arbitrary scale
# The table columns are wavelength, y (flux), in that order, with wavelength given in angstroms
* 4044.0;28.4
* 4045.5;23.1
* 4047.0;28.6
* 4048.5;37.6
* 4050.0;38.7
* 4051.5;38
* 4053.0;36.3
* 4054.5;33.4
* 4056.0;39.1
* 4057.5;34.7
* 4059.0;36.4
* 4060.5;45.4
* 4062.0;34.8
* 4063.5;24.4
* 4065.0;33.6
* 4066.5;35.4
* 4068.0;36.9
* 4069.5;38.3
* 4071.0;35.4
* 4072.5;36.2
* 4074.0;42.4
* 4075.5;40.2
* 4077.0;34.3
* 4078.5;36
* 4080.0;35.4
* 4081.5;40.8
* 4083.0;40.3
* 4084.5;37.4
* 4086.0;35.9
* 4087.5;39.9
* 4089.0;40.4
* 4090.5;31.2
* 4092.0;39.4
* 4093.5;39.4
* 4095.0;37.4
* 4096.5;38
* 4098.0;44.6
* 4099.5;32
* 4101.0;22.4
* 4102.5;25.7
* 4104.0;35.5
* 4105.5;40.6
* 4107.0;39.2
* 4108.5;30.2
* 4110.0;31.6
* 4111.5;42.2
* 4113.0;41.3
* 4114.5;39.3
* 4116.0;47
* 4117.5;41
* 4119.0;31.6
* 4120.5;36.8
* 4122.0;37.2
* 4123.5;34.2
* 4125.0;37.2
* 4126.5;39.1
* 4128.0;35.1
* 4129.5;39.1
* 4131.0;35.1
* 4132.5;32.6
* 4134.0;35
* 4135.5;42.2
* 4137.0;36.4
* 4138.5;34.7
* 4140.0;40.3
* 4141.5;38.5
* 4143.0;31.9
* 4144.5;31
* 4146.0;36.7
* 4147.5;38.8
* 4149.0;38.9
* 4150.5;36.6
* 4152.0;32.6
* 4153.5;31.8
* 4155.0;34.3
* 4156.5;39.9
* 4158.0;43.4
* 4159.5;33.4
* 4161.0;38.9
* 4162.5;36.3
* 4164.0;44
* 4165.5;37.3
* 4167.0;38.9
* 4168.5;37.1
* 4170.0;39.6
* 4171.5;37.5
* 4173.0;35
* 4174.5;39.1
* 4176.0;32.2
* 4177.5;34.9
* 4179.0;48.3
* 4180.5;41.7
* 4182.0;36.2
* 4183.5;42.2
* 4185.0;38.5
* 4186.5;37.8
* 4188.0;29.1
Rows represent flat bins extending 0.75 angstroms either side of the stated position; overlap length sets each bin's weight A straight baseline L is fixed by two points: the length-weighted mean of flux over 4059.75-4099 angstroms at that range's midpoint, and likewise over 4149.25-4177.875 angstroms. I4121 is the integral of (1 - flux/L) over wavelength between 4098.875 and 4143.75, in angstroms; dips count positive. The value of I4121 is 1.3 angstroms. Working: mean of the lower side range 37.4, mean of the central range 36.2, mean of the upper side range 37.1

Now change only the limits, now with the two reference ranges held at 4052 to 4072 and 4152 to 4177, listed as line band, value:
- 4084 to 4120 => -0.5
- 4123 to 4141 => 0.0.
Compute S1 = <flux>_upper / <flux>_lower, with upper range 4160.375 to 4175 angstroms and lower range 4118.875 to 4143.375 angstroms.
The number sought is 1.1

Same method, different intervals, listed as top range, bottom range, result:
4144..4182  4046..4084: 1.03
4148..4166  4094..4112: 1.07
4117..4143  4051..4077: 1.01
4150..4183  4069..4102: 1.02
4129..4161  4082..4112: 1.01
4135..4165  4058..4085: 1.00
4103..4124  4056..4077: 1.03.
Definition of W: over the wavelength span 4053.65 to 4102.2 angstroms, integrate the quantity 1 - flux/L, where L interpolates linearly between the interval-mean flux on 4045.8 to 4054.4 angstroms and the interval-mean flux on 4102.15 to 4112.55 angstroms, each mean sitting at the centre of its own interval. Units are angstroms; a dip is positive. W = -1.7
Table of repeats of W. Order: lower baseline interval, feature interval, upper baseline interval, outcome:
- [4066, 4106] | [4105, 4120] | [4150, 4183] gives -0.5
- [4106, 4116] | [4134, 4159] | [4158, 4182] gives 1.0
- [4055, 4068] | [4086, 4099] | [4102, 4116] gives -0.7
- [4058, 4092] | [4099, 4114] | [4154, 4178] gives 1.2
